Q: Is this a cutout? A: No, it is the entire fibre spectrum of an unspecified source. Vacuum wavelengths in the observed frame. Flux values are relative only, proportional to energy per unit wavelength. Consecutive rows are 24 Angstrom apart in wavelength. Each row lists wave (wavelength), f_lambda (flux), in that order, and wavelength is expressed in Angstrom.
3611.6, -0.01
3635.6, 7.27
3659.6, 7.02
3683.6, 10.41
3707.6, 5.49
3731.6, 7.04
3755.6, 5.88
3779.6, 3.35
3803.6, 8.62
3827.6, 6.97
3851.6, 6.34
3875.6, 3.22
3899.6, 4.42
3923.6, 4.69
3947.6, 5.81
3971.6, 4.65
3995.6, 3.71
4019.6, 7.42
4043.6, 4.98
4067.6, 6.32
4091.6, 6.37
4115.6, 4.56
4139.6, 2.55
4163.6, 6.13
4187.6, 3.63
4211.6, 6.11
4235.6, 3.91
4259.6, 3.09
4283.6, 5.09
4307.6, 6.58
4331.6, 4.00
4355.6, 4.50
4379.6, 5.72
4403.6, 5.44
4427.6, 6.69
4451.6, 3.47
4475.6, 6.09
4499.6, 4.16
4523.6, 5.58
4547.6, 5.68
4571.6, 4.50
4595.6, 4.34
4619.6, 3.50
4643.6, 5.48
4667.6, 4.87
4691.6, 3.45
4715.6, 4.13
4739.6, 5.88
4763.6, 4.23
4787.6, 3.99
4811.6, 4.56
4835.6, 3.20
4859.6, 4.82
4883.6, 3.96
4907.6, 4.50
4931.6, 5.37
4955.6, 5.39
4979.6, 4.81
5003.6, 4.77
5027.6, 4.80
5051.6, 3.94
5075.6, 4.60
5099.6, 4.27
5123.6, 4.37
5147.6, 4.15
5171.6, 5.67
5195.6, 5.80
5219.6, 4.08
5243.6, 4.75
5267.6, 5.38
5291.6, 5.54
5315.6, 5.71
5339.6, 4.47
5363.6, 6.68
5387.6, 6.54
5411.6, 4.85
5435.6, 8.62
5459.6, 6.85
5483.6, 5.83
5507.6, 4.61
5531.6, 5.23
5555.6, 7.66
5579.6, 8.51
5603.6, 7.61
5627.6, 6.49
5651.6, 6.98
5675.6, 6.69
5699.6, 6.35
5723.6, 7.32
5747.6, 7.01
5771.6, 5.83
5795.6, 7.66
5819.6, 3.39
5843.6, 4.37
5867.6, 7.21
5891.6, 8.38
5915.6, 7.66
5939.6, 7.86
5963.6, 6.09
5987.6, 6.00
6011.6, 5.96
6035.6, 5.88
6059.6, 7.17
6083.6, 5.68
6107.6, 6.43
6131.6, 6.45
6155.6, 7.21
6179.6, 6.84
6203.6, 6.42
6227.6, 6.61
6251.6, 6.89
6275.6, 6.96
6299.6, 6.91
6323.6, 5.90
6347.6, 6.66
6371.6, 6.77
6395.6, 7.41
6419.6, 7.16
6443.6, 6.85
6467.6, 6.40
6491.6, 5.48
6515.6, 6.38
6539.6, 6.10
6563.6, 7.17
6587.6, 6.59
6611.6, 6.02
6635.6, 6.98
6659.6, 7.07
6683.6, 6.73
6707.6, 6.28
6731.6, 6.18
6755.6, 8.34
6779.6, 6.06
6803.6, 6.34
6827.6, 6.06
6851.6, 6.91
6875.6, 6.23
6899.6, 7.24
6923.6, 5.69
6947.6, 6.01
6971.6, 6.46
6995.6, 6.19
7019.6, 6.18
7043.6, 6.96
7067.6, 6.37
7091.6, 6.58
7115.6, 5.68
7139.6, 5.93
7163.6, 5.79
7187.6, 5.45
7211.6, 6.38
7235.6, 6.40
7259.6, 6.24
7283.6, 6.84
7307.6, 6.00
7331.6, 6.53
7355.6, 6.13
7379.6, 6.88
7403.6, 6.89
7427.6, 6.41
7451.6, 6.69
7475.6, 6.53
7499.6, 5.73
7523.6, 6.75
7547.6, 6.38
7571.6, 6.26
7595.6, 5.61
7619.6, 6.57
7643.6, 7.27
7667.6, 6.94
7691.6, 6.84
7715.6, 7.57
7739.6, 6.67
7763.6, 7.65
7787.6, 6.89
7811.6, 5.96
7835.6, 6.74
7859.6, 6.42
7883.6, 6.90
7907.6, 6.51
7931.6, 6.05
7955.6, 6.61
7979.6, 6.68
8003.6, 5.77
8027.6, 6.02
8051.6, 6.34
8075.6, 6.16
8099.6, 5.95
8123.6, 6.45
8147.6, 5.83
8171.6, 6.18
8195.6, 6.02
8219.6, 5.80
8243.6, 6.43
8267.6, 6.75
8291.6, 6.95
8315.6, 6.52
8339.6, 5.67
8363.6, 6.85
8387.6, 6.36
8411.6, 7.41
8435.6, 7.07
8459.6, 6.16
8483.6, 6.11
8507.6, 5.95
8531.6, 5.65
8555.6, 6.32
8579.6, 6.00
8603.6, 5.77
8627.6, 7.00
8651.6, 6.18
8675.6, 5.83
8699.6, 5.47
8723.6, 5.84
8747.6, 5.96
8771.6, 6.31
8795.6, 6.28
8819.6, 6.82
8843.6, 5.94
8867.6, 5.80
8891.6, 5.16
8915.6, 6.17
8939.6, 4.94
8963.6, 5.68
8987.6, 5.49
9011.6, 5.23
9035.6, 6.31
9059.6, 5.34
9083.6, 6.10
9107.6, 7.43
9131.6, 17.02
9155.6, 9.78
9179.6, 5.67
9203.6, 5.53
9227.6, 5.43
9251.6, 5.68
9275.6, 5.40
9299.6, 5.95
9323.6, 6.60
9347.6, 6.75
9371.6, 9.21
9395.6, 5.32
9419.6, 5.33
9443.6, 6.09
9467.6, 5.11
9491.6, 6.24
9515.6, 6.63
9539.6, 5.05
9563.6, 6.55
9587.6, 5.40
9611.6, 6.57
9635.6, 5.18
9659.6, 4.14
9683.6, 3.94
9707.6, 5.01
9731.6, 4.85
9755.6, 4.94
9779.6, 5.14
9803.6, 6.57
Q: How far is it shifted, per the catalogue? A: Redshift 0.390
